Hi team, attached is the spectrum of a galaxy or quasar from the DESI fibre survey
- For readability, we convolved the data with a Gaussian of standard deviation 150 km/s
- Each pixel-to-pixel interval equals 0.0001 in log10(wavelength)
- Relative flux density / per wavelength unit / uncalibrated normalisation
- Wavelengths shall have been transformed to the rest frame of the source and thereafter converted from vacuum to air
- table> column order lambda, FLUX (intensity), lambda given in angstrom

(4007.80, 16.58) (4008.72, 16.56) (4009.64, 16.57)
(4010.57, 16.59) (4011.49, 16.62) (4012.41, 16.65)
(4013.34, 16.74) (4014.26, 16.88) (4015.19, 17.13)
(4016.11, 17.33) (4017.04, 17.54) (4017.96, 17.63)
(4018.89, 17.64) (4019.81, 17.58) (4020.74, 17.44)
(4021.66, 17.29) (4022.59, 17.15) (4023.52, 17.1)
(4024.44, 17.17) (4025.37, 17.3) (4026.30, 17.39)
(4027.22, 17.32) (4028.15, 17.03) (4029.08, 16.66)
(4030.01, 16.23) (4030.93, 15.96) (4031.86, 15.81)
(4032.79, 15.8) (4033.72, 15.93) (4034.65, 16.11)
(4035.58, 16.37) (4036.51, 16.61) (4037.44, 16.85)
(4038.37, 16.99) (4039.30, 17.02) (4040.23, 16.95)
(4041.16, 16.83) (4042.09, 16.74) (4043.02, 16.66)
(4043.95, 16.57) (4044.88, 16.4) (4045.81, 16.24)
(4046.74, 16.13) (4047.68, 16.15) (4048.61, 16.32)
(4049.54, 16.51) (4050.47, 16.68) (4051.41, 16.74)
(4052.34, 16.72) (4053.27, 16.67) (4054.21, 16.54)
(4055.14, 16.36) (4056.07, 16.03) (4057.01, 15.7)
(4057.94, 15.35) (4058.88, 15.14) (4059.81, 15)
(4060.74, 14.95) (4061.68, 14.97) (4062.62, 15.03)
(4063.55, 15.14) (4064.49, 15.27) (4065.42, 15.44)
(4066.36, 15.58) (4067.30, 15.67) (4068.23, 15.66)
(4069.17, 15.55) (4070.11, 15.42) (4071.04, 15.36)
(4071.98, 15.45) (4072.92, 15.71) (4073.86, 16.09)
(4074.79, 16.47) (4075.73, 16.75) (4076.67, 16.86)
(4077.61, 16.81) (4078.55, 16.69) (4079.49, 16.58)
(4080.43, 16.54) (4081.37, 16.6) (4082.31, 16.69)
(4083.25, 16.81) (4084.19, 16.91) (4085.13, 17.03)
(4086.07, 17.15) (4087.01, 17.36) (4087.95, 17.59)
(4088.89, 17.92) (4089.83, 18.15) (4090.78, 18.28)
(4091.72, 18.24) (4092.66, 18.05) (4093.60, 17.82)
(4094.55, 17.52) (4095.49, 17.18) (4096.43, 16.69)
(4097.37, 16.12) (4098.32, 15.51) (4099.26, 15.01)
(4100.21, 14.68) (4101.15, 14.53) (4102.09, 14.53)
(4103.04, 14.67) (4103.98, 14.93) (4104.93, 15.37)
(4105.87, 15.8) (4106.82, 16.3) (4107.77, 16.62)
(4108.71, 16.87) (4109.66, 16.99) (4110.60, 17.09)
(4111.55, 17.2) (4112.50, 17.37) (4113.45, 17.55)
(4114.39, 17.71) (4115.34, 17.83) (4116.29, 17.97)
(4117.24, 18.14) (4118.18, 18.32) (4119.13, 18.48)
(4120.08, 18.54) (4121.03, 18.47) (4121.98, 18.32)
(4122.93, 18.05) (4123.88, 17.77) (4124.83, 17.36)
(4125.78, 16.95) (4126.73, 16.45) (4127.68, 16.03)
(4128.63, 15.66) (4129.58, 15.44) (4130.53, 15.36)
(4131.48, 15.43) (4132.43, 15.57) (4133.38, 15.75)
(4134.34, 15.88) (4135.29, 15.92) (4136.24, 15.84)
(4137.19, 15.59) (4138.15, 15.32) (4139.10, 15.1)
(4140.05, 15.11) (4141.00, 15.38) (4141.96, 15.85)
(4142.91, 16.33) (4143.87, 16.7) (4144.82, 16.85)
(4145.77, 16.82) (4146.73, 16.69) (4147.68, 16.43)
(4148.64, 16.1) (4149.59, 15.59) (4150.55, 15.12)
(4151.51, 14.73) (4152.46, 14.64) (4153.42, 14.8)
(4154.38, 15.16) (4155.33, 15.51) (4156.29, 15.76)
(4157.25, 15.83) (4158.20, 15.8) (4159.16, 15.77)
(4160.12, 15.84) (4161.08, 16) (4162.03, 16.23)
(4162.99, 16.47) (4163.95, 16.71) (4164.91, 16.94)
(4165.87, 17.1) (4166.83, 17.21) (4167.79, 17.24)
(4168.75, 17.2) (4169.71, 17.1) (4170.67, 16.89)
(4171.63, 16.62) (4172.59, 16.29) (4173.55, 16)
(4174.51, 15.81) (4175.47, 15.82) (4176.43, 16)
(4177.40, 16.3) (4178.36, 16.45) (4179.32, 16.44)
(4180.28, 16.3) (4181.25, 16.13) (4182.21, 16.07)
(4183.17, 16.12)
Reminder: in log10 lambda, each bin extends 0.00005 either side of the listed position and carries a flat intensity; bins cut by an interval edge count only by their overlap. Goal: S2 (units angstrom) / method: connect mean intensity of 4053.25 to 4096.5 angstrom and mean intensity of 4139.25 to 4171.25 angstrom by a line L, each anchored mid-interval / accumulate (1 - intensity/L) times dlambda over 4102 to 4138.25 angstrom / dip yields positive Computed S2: -1.0 angstrom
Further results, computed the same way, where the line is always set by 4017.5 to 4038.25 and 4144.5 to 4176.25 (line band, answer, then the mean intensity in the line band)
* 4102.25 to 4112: 0.2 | 16.1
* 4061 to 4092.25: 0.3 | 16.4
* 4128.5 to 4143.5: 0.6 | 15.6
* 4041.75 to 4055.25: 0.2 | 16.5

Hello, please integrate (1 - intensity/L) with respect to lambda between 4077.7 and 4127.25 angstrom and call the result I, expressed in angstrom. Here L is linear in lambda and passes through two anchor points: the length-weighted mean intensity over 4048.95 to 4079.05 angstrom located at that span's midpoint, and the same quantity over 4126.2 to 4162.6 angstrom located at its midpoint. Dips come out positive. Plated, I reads -3.6 angstrom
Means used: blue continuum 15.9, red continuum 15.8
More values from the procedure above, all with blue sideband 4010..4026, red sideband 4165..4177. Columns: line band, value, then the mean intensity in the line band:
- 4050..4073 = 1.78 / 15.7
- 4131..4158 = 1.61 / 15.7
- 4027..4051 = 0.83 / 16.5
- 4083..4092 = -0.34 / 17.5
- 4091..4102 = 0.27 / 16.5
